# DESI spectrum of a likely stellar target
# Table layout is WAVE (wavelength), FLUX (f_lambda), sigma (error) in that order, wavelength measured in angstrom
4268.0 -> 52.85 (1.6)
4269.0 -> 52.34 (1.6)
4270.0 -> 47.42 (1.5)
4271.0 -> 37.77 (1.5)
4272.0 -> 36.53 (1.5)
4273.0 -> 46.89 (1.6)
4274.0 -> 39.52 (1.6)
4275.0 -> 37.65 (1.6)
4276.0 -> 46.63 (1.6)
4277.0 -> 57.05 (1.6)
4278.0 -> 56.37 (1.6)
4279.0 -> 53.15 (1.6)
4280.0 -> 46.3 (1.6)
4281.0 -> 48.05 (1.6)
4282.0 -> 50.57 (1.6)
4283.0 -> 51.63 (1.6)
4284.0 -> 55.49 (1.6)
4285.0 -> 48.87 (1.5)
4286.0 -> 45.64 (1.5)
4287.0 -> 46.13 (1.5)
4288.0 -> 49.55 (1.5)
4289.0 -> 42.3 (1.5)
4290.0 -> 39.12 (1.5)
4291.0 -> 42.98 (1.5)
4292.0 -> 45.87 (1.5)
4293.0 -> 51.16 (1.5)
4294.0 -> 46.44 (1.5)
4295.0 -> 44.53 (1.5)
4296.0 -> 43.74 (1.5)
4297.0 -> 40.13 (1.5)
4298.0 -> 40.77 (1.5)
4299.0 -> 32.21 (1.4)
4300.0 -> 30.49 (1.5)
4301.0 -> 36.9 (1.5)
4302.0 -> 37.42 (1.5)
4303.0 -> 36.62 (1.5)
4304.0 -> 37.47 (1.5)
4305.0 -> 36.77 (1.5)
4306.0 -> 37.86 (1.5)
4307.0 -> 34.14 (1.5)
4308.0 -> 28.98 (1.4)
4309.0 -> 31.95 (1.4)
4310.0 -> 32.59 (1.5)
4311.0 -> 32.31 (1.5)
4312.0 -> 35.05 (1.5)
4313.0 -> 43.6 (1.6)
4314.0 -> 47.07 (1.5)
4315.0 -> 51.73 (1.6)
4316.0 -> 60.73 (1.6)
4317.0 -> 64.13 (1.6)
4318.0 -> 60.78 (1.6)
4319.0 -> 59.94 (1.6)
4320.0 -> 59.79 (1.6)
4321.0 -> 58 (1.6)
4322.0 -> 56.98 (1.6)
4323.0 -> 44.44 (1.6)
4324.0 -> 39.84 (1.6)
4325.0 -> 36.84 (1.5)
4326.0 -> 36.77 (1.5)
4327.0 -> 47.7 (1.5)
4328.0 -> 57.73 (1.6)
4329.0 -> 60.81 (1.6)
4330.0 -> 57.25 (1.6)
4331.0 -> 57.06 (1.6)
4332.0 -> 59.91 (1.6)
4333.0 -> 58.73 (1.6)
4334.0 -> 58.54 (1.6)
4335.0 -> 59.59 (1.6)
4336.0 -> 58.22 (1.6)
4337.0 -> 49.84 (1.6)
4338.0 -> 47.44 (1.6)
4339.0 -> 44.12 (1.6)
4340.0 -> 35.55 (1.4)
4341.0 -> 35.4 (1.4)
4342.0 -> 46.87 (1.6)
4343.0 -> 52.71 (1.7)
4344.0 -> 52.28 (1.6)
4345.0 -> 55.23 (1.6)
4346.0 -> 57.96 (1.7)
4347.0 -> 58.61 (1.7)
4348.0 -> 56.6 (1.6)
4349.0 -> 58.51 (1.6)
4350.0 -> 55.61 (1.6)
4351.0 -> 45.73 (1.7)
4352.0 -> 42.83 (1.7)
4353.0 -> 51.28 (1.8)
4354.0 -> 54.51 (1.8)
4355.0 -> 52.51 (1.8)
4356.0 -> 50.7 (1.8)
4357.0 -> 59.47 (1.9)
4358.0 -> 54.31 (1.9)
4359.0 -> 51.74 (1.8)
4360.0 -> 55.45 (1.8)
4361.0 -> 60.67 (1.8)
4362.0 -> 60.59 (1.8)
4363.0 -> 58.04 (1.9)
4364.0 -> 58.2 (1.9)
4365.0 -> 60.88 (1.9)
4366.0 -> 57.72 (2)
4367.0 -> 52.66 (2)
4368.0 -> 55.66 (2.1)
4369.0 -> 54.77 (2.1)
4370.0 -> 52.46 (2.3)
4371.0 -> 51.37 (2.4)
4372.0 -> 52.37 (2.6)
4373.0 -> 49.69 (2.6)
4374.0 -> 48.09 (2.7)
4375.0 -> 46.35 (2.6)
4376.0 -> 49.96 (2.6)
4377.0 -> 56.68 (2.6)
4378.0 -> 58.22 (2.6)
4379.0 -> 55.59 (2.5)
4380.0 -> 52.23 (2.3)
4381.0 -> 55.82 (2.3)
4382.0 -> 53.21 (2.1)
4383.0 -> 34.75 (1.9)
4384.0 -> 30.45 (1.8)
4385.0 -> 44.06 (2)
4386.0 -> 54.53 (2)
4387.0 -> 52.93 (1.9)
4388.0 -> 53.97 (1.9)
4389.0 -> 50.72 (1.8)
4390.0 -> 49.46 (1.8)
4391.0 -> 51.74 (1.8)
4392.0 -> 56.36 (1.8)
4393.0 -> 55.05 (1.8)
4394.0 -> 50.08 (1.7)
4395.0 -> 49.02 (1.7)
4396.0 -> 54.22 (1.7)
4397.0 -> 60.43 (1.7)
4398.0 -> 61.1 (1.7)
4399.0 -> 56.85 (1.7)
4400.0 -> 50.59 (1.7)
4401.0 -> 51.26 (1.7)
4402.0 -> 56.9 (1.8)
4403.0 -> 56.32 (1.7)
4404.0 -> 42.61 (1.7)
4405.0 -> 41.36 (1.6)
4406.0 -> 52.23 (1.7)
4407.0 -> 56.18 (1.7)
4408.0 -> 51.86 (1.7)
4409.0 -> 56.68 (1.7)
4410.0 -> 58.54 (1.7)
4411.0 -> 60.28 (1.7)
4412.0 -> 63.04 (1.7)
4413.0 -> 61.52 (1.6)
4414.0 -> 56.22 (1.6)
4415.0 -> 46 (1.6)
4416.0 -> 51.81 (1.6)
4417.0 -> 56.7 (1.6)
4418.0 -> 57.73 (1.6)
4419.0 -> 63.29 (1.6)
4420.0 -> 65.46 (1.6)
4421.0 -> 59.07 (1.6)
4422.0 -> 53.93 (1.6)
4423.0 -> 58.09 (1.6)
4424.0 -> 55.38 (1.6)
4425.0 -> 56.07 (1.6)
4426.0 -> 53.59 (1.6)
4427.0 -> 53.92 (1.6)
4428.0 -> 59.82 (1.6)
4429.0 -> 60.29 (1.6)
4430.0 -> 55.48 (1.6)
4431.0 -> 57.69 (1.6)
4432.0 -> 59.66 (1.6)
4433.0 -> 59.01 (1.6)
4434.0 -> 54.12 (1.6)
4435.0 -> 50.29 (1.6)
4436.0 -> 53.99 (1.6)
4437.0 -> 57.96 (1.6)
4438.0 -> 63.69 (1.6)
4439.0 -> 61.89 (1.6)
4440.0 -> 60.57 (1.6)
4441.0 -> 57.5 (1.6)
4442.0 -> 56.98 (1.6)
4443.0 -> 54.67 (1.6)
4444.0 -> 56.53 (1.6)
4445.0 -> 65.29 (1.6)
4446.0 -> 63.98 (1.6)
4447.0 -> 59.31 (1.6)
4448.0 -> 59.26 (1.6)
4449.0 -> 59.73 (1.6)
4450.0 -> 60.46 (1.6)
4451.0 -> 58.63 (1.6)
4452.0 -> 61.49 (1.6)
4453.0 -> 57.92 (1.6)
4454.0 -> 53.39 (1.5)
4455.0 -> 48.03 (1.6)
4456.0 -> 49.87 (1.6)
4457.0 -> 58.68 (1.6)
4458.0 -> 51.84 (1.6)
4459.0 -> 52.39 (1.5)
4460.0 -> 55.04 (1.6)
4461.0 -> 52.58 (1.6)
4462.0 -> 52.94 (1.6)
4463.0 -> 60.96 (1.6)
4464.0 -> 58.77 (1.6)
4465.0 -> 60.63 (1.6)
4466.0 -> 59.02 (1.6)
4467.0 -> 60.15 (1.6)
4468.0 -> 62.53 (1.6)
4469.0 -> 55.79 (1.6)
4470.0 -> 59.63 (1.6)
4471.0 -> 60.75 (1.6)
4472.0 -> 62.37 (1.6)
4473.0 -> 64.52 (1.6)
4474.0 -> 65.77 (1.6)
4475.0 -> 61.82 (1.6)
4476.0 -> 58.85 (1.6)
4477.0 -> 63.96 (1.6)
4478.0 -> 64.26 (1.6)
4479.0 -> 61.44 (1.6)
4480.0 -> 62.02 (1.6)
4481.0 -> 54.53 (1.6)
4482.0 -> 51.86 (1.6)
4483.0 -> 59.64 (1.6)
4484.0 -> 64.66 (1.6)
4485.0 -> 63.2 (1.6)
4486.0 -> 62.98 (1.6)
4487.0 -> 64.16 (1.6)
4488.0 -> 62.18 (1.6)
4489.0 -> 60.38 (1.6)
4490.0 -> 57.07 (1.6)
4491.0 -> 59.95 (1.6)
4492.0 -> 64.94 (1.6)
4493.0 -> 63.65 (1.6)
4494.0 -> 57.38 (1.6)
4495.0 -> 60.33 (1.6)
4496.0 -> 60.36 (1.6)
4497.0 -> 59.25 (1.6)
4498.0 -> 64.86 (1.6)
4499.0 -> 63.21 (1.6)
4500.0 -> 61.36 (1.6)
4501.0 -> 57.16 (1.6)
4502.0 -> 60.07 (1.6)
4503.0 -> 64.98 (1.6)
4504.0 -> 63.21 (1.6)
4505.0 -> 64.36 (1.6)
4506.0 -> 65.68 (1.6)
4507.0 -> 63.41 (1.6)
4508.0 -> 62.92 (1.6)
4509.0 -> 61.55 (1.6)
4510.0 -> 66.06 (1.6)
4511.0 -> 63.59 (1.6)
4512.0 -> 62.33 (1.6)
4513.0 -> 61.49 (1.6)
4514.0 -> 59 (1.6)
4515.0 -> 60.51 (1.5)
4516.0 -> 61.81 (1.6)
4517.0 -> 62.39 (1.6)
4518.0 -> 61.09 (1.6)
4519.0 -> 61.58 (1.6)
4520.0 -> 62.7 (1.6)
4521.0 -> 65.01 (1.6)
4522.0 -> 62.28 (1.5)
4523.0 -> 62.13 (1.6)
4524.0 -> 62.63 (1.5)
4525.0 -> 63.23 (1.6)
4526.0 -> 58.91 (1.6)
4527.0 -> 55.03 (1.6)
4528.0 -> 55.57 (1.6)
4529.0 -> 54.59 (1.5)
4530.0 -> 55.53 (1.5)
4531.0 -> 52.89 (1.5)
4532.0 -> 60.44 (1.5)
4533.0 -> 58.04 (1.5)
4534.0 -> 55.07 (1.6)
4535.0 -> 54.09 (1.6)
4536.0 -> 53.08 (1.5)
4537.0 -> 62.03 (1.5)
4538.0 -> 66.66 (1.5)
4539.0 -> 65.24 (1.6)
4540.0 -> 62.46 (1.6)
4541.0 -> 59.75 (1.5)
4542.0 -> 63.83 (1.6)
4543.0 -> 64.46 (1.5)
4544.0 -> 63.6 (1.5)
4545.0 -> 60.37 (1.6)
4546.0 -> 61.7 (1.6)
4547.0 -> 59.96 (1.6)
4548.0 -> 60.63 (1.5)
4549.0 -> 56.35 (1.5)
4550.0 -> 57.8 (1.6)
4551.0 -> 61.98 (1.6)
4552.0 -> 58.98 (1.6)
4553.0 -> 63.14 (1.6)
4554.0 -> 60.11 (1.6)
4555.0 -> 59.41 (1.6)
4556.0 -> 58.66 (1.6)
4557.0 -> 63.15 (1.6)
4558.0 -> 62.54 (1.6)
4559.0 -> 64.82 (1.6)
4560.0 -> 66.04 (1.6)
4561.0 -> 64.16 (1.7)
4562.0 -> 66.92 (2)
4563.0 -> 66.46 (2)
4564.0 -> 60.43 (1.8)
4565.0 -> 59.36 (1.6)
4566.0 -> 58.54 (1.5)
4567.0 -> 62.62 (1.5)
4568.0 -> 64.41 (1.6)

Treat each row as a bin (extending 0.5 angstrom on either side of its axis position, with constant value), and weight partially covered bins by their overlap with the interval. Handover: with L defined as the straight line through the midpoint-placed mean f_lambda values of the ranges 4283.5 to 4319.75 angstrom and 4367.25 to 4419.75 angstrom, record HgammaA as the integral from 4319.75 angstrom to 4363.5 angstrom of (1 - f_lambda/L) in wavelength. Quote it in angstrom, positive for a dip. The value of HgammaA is -4.7 angstrom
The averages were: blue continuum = 43.2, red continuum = 52.9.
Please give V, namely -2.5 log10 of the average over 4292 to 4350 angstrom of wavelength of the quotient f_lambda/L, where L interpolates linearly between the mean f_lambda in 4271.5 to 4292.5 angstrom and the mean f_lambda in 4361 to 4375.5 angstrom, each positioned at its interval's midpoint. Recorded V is 0.07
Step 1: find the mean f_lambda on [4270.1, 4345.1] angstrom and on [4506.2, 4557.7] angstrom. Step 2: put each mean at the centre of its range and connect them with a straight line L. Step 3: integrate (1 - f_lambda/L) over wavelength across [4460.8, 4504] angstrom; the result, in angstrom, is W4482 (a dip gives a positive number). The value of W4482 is -2.4 angstrom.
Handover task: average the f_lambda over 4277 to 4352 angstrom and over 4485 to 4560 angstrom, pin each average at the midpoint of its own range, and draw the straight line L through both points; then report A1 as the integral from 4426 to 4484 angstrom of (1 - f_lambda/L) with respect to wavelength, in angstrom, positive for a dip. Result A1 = -1.7 angstrom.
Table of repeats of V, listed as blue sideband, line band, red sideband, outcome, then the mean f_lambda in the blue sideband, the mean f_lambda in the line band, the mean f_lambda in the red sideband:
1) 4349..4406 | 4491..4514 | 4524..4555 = -0.08 mag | 52.6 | 62.2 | 59.6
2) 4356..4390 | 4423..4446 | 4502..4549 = -0.03 mag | 52.8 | 57.6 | 61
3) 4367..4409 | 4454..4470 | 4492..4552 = 0.02 mag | 51.7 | 56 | 60.9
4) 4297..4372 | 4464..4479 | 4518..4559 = -0.09 mag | 49.5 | 61.3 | 60.2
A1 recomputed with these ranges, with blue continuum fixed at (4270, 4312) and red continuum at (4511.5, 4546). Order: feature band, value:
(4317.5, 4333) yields -2.8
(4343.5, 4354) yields -1.5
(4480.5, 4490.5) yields -0.5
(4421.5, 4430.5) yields -0.6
